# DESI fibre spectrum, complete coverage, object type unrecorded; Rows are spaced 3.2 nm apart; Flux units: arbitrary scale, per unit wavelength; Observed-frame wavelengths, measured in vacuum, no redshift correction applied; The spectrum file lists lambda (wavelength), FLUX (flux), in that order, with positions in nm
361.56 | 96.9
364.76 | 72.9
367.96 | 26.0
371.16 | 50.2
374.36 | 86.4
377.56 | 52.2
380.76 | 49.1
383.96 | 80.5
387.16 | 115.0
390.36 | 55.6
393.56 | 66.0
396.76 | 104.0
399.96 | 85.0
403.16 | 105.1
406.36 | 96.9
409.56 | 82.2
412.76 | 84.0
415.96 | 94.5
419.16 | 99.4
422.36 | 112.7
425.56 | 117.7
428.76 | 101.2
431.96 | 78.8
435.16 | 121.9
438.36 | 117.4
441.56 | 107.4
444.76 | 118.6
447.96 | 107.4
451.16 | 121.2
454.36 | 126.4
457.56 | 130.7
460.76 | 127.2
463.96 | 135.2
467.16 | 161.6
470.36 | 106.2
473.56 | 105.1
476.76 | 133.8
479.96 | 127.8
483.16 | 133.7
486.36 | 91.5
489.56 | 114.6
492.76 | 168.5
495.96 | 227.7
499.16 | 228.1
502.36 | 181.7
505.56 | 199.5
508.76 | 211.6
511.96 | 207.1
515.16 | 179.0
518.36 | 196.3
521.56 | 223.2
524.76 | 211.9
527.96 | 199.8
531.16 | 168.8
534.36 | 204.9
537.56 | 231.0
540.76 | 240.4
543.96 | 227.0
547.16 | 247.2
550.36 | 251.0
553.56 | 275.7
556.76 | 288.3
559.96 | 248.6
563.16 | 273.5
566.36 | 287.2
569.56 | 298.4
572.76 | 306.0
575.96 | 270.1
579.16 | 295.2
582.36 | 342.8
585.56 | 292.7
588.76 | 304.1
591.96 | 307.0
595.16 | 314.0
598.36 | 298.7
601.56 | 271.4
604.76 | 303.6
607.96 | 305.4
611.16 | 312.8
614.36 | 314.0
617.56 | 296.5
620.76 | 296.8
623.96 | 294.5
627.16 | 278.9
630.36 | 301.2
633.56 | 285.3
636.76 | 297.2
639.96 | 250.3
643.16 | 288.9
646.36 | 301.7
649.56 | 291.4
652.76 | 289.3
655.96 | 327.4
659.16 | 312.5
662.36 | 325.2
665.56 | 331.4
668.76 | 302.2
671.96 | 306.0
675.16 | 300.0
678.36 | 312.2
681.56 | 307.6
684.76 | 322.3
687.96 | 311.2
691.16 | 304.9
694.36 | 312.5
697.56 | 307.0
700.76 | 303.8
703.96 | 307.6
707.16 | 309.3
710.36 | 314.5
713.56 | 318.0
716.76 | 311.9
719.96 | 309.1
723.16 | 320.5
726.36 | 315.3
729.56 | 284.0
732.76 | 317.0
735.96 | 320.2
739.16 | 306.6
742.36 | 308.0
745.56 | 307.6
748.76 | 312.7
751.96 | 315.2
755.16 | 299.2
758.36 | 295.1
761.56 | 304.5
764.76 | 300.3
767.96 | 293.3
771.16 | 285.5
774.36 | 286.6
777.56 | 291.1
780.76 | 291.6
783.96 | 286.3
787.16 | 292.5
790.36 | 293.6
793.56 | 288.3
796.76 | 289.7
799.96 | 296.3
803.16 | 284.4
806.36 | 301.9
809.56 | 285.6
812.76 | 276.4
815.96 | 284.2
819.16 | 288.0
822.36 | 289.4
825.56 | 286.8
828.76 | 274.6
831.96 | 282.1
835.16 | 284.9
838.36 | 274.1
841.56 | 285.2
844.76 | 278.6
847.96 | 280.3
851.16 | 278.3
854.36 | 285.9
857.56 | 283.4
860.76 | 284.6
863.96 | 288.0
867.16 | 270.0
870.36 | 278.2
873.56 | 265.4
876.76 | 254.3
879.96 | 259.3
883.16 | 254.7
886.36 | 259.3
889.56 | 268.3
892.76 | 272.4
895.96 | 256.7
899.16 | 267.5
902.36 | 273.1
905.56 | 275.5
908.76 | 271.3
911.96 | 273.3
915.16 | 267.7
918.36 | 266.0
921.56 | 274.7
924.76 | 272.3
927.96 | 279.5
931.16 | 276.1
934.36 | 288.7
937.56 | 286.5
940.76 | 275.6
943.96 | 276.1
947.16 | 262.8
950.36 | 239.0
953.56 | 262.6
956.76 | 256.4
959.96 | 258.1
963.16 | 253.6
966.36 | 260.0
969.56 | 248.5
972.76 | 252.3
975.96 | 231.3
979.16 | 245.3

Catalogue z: 0.24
